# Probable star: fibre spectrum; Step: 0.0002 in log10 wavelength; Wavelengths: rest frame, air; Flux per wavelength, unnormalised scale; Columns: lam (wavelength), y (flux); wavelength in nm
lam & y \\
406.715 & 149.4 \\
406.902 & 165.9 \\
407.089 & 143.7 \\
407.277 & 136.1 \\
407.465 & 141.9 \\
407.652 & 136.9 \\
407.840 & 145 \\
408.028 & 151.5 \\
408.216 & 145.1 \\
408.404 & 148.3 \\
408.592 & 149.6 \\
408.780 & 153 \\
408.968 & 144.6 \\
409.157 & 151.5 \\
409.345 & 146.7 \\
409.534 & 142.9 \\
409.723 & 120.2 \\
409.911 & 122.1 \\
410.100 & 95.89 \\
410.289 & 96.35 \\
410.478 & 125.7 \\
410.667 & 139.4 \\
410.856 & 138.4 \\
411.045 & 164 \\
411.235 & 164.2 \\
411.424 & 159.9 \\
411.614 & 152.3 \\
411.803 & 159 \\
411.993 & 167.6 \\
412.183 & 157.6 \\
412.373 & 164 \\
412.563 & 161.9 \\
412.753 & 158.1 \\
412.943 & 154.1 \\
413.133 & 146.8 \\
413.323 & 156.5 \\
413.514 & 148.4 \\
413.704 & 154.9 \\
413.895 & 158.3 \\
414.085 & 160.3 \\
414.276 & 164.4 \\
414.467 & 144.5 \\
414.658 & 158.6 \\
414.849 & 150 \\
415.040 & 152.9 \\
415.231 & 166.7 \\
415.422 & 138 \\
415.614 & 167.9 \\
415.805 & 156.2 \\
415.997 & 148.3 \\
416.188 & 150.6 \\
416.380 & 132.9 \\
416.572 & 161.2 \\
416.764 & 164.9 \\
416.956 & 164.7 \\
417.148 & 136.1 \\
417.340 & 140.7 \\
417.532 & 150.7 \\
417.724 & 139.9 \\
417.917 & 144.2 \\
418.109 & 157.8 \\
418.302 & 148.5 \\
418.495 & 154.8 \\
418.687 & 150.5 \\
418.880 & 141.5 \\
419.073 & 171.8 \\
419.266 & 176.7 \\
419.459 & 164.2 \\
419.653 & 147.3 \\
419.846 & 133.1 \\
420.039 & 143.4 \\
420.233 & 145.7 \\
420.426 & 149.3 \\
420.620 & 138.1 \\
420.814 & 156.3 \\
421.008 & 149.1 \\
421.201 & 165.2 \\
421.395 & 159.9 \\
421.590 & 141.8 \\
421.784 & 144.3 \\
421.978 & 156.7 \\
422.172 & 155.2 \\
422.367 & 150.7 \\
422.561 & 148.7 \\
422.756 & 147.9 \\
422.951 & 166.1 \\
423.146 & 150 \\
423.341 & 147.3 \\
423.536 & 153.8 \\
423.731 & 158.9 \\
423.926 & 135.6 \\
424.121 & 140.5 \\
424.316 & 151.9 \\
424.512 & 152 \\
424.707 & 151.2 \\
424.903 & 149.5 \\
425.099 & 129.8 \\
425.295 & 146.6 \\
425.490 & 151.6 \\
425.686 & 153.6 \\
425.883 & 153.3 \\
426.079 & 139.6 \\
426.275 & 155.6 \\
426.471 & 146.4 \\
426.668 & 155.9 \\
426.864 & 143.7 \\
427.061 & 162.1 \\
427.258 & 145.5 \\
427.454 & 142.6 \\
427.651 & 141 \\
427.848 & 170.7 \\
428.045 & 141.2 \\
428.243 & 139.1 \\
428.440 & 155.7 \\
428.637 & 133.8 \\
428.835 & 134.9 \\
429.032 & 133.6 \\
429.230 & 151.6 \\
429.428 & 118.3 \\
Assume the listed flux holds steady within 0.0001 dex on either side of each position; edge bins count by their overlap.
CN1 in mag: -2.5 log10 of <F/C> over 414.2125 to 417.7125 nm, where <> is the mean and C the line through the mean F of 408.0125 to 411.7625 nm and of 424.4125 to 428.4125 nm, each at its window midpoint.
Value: -0.06 mag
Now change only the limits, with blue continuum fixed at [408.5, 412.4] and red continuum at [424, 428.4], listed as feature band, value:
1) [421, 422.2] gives -0.05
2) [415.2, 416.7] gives -0.05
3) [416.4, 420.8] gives -0.04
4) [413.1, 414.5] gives -0.08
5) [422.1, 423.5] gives -0.04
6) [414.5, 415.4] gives -0.07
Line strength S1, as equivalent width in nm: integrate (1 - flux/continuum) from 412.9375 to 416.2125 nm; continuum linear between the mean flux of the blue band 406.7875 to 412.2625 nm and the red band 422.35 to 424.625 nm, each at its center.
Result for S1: -0.19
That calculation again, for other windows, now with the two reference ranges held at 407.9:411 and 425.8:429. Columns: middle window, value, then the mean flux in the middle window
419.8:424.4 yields -0.18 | 150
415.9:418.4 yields -0.15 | 149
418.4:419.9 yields -0.14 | 156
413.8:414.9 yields -0.13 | 156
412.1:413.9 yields -0.23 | 156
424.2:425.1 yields -0.02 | 149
